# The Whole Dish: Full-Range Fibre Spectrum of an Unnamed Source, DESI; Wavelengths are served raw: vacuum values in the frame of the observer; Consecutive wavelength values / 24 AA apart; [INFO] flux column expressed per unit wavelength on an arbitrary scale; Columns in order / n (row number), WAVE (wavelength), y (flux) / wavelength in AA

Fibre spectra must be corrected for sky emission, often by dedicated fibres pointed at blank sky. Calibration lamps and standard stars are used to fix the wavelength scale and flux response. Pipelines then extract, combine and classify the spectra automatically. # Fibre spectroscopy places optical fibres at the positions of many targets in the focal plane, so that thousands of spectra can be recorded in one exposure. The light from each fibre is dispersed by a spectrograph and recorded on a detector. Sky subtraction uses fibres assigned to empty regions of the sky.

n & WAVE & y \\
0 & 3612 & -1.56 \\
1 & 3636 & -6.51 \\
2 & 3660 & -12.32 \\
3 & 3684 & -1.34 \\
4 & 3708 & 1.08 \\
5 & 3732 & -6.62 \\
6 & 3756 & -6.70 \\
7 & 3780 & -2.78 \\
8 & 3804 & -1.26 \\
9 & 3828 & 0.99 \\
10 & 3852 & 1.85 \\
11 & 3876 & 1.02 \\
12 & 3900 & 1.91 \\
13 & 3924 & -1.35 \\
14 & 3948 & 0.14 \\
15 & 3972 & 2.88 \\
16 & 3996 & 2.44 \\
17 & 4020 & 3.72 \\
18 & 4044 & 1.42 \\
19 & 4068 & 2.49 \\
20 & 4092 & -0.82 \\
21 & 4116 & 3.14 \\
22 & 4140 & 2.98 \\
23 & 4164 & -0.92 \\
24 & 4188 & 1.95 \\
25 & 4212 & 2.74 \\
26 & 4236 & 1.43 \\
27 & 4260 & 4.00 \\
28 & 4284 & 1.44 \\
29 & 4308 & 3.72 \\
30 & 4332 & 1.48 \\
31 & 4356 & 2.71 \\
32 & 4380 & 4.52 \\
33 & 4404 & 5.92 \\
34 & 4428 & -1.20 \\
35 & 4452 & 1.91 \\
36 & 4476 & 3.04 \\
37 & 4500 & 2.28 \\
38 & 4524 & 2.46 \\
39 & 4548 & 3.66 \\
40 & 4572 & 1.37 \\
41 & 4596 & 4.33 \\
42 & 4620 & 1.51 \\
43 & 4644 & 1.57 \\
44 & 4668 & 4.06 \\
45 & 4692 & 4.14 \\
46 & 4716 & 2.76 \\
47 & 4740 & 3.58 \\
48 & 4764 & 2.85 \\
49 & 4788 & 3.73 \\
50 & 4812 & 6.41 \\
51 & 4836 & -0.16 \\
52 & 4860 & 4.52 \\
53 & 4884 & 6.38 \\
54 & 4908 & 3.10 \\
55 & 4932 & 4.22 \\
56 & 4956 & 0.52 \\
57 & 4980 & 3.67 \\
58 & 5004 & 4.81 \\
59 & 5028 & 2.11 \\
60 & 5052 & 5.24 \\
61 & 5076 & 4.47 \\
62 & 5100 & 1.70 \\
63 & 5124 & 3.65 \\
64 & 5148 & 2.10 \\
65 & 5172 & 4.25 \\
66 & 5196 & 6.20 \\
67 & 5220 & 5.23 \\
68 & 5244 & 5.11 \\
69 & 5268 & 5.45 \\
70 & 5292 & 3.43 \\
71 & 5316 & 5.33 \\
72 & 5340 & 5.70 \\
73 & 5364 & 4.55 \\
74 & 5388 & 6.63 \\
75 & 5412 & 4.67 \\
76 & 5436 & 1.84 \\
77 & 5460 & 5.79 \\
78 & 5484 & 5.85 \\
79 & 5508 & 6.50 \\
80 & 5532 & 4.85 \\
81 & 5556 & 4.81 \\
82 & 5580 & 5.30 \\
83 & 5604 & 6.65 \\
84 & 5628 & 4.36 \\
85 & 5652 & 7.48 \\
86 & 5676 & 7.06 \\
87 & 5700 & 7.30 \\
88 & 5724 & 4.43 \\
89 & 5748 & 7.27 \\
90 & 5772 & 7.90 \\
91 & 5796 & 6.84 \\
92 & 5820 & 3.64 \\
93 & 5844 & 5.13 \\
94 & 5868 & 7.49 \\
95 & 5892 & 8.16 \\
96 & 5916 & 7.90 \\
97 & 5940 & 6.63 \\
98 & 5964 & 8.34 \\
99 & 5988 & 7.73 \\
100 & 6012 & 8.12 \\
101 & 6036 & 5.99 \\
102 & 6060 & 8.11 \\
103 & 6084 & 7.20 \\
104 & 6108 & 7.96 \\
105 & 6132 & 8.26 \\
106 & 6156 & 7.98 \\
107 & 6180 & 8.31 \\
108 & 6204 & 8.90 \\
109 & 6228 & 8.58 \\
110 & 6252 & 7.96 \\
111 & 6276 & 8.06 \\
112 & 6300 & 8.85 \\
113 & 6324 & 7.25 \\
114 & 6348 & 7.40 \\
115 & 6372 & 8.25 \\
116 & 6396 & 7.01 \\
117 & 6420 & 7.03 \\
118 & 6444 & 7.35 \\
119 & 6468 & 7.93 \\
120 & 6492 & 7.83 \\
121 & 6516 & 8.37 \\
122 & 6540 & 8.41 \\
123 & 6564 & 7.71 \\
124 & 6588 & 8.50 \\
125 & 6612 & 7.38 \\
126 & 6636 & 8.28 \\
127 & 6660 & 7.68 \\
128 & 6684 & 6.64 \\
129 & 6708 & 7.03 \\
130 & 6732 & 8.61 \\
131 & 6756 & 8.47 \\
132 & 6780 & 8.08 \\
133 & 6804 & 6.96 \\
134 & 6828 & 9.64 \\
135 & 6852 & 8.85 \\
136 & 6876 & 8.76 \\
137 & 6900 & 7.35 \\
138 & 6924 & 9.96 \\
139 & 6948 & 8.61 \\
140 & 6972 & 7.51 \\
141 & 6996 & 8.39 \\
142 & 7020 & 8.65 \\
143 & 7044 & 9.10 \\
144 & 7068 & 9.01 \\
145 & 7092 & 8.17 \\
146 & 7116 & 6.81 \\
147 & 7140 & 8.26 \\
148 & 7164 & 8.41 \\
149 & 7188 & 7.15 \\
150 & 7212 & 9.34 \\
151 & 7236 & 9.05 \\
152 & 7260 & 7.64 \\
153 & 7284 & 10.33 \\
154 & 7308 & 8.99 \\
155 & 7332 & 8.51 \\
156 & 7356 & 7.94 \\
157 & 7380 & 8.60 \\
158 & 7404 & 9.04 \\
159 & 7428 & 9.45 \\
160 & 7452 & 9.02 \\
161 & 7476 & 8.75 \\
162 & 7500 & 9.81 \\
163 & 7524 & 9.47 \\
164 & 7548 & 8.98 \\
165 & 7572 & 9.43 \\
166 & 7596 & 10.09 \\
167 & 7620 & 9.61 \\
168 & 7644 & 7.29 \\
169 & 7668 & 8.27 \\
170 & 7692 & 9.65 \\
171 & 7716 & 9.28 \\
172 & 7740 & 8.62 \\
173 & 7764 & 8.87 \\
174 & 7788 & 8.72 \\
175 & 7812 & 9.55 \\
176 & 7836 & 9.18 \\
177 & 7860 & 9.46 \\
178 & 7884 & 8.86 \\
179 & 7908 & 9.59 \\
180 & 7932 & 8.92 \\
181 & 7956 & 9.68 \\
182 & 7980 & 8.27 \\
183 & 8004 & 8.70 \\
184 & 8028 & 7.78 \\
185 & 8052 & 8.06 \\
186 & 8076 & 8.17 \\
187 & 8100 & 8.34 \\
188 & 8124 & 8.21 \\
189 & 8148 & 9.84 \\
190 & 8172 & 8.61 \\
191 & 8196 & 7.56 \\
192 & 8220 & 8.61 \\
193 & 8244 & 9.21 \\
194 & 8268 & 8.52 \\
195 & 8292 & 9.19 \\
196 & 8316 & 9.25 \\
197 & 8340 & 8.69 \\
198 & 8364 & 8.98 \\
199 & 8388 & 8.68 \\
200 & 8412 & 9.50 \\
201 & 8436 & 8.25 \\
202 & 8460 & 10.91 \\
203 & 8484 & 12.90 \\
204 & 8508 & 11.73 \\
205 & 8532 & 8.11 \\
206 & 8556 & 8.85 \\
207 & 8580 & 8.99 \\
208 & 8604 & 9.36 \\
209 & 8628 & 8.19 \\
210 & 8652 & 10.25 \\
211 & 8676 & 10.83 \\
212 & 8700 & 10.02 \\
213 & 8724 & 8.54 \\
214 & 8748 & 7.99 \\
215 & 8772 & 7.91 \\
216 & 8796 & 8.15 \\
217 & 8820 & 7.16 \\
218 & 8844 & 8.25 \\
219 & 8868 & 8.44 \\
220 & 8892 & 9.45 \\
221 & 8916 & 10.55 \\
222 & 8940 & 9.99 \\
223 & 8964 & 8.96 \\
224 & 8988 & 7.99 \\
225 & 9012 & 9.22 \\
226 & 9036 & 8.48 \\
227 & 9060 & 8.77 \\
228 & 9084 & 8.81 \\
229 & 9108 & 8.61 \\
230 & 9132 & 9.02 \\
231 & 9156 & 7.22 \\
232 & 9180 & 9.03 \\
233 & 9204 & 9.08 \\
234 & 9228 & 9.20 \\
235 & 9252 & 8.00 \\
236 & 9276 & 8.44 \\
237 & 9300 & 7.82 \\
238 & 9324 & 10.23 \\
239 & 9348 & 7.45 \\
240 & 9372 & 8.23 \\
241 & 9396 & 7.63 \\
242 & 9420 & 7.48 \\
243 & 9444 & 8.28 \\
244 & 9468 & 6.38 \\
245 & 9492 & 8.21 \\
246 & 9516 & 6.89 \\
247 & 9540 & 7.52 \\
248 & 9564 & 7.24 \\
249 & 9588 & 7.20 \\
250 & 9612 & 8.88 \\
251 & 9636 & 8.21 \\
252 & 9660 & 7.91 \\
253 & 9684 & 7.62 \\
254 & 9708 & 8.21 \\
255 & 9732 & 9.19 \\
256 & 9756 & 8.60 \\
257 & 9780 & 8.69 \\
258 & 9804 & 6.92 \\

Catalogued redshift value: 0.292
